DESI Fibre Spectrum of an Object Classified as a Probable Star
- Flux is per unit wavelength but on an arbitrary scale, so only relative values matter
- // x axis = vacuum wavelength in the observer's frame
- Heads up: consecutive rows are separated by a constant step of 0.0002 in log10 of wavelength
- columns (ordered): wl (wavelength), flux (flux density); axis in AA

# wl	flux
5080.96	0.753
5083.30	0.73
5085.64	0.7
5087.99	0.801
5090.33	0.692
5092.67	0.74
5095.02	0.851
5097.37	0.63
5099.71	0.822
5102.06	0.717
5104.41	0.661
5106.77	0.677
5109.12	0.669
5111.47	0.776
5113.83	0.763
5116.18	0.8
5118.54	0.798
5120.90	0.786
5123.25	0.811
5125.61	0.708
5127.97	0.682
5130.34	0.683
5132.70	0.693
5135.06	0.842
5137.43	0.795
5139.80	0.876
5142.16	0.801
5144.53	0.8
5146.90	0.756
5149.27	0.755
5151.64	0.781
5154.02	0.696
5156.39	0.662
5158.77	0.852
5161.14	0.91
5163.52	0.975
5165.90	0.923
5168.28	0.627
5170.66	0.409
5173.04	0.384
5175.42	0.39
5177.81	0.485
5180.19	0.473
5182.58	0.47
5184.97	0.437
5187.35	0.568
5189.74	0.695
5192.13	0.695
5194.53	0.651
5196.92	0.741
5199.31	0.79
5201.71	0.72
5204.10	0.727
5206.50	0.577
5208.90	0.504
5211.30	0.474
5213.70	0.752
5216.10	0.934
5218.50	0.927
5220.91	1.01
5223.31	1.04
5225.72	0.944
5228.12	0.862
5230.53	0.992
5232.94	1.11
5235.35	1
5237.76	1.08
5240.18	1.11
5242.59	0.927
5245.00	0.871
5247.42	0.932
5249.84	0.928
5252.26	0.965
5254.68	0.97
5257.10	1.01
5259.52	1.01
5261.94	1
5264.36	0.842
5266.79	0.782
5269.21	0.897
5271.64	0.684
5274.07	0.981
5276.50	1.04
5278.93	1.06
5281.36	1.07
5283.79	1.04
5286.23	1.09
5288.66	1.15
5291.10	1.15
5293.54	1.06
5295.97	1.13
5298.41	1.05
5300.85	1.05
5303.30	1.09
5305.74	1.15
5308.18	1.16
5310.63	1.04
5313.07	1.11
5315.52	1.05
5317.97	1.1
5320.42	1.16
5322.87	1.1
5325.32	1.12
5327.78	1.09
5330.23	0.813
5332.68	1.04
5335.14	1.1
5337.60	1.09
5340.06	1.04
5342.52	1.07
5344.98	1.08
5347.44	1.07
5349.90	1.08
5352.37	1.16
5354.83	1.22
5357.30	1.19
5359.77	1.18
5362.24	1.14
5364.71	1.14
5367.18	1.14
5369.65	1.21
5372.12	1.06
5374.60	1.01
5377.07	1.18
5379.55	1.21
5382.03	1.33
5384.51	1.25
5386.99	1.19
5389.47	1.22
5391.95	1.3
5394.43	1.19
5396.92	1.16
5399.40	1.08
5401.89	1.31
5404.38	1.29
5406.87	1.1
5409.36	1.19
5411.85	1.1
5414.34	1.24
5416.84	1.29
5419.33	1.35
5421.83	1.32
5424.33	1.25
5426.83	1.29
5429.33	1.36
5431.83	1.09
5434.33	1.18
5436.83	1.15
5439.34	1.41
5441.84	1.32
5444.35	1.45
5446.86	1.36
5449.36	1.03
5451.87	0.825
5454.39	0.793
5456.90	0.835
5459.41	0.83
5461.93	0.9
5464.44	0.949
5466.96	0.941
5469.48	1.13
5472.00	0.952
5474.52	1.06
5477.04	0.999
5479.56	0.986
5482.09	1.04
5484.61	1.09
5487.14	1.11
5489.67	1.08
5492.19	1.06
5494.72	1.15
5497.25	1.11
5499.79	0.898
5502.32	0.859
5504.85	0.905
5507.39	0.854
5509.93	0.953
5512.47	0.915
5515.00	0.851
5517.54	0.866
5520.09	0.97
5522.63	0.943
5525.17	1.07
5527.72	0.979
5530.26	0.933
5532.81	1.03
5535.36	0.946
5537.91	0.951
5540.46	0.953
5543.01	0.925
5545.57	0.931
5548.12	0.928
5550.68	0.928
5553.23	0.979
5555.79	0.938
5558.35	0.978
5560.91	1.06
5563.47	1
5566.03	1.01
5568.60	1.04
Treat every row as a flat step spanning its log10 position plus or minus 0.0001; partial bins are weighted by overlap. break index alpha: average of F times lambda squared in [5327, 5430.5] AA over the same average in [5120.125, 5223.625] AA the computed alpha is 1.8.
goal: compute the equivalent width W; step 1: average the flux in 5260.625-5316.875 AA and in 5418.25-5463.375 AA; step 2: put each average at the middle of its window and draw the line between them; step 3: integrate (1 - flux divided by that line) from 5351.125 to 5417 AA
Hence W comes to -4.8 AA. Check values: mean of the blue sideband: 1.03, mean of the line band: 1.19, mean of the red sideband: 1.15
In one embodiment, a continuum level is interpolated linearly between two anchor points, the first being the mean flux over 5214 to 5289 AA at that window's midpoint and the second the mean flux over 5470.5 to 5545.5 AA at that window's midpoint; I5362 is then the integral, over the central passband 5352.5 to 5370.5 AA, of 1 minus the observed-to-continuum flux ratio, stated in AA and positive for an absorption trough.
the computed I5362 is -3.6 AA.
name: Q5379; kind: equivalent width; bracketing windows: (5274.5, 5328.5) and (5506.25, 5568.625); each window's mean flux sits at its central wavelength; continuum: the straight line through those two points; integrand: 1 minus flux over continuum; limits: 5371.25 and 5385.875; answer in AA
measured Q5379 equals -1.8 AA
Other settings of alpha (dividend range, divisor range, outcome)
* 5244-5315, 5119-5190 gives 1.54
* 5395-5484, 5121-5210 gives 1.83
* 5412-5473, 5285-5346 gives 1.10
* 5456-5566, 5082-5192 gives 1.58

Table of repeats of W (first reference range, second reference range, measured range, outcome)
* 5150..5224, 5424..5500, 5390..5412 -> -4.4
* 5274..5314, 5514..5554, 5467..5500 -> -2.5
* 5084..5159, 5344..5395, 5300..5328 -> -0.7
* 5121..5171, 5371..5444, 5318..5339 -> 0.4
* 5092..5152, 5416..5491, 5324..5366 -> -4.2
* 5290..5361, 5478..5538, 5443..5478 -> 0.2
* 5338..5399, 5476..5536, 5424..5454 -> -4.0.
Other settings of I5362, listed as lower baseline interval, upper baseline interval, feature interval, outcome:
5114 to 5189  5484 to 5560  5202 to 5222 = 0.2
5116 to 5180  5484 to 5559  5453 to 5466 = 0.9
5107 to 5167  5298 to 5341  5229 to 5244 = -1.4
